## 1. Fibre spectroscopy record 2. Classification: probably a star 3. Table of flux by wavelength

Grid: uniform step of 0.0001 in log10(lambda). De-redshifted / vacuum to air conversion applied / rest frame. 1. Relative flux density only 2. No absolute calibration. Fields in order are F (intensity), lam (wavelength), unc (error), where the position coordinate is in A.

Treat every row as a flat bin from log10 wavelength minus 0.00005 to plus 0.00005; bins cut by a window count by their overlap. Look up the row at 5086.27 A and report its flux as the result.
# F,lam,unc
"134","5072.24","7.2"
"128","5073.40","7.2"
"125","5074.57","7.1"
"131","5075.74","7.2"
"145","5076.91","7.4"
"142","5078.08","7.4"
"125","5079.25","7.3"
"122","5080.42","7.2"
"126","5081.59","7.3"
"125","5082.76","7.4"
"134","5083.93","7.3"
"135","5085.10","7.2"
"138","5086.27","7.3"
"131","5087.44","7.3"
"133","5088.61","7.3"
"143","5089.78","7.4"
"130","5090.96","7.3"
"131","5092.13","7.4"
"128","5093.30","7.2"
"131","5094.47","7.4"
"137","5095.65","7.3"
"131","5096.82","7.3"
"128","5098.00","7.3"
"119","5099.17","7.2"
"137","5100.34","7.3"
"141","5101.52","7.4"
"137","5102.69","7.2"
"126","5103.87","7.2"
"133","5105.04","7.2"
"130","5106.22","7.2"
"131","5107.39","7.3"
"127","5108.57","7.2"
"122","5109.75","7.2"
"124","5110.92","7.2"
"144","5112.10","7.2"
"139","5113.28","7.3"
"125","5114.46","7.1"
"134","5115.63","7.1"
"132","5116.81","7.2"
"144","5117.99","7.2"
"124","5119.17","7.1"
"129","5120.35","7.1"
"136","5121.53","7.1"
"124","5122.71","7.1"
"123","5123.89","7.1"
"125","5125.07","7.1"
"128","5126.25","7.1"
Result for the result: 138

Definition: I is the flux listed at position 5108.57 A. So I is 127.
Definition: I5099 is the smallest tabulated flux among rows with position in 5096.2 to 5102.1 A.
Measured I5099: 119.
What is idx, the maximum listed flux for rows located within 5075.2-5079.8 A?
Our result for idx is 145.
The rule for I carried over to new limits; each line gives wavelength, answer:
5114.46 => 125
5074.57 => 125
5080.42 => 122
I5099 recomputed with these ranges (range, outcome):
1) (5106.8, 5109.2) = 127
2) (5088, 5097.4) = 128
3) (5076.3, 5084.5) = 122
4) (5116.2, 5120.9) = 124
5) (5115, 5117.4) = 132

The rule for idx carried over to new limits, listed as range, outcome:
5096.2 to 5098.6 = 131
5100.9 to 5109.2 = 141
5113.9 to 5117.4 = 134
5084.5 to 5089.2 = 138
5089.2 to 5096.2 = 143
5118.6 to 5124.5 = 136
